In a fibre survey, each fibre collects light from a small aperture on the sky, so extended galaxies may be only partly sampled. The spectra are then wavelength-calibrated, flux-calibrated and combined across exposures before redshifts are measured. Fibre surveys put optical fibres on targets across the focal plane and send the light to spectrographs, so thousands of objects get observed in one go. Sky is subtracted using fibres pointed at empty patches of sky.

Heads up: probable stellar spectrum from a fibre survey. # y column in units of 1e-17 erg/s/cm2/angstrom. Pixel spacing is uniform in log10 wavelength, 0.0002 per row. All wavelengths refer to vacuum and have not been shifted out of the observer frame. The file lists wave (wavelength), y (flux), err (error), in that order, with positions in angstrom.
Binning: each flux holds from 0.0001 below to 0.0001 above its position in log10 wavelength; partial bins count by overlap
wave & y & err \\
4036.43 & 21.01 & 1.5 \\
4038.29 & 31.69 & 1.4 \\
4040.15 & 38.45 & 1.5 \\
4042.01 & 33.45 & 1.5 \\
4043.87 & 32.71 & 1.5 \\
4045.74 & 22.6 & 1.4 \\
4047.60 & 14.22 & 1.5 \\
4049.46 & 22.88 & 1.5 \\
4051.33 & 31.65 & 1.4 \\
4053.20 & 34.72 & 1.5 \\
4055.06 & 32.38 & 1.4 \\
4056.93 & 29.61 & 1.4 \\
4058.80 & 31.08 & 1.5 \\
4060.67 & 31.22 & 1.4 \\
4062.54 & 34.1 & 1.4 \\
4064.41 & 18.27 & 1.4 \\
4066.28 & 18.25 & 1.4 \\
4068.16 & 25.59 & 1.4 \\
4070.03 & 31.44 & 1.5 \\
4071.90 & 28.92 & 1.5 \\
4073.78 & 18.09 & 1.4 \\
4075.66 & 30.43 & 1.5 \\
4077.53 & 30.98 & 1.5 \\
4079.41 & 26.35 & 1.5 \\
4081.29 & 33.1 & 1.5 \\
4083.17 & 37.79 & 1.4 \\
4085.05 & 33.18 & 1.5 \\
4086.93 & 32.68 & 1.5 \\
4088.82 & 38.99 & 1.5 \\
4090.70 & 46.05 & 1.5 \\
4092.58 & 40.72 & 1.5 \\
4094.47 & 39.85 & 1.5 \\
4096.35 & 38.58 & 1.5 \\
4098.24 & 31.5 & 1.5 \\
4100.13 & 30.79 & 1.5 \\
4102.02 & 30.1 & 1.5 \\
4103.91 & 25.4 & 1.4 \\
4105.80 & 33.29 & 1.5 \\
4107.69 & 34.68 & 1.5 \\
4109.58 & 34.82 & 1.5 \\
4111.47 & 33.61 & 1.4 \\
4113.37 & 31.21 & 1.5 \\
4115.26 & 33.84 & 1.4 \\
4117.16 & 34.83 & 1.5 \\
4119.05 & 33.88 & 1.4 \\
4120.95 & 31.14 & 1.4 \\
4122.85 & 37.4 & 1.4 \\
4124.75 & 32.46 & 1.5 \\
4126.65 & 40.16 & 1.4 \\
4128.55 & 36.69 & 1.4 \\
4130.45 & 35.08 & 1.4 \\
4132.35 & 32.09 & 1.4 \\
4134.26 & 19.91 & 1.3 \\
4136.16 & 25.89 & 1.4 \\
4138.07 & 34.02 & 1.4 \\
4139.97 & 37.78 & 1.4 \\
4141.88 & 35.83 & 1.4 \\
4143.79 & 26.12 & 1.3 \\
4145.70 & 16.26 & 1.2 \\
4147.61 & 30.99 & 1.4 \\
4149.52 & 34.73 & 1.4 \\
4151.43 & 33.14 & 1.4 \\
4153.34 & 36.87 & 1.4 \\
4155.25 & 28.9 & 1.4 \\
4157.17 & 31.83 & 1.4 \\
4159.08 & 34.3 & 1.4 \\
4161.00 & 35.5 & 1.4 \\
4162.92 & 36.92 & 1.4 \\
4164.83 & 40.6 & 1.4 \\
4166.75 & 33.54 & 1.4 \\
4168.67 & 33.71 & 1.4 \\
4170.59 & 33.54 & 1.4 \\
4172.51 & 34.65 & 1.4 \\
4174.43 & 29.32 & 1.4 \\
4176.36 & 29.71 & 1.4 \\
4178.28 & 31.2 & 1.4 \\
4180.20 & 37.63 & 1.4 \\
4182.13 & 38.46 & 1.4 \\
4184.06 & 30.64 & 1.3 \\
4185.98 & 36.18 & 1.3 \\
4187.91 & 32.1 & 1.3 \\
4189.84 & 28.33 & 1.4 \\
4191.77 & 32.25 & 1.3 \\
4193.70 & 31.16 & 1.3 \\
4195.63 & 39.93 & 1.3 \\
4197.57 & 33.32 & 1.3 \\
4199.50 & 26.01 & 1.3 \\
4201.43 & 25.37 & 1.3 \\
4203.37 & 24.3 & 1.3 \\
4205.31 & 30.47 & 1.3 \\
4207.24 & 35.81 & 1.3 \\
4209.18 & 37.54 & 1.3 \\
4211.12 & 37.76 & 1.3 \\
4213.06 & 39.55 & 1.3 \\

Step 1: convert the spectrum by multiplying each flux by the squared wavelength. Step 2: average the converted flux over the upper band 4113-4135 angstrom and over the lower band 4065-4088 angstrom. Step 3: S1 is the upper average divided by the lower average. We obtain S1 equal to 1.19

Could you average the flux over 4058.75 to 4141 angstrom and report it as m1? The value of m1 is 32.2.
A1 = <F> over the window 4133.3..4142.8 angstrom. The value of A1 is 30.7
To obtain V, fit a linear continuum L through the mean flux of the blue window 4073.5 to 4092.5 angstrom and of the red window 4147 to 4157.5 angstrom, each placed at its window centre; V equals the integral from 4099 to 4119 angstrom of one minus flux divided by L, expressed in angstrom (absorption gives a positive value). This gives 0.6 angstrom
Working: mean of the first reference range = 33.6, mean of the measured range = 32.3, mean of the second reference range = 32.9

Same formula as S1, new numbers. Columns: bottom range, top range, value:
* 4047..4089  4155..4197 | 1.23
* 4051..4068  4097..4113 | 1.13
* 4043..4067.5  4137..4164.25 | 1.25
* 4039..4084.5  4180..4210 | 1.20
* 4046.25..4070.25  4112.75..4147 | 1.22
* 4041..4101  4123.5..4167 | 1.10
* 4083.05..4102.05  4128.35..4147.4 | 0.83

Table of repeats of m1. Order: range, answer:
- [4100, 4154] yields 32.2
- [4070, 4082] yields 28.2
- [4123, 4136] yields 32.6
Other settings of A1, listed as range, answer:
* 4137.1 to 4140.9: 35.9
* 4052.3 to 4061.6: 31.8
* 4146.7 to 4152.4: 33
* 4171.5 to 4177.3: 31.2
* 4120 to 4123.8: 34.2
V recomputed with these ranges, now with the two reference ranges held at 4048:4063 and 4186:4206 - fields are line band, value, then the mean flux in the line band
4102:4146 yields -2.58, 32.2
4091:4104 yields -1.99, 35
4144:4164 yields -0.85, 31.8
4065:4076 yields 1.94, 24.9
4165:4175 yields -1.04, 33.7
